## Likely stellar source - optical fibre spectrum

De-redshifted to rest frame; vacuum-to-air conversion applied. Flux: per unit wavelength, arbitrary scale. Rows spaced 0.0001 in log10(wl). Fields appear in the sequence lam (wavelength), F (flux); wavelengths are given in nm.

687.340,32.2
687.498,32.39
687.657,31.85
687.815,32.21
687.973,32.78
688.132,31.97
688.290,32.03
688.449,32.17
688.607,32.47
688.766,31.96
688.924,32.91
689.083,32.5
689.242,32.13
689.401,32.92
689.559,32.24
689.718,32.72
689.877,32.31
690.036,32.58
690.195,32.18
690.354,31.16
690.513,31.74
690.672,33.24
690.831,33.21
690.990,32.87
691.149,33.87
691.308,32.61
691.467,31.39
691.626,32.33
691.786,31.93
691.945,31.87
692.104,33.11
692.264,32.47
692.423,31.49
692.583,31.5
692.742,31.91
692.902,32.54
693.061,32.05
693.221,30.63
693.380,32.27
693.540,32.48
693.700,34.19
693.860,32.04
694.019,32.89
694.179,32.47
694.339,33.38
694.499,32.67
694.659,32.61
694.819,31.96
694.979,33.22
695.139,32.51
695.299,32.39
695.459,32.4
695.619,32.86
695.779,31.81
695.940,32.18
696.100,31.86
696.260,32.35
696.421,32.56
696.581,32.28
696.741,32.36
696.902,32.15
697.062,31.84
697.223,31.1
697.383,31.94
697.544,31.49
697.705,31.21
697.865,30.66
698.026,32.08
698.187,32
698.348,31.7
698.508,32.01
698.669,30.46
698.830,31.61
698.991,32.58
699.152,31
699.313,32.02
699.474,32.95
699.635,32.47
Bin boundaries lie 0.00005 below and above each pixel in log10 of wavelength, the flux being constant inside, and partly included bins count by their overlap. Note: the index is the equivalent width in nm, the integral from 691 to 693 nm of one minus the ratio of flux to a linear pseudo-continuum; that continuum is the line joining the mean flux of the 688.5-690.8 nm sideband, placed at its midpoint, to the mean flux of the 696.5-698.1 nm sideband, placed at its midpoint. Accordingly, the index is -0.01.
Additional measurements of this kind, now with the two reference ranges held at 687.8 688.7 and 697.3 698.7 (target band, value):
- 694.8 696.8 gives -0.04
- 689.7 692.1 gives -0.03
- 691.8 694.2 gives -0.02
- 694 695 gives -0.03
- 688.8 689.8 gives -0.01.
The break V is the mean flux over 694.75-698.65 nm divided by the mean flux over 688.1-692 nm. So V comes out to 1.0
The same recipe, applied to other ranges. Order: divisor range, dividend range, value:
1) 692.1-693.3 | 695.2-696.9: 1.01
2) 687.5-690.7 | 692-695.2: 1.00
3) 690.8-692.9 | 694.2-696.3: 1.00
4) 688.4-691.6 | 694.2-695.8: 1.00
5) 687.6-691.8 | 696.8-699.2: 0.98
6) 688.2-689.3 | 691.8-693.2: 0.99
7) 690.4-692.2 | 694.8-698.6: 0.98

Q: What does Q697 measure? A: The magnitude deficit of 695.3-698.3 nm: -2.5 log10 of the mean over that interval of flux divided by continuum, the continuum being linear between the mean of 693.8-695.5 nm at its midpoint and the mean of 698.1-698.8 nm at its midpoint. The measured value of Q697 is 0.00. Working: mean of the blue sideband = 32.6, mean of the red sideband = 31.6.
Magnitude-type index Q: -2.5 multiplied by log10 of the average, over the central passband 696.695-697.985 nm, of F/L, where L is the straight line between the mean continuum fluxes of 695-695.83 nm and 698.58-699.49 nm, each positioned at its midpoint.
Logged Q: 0.02 mag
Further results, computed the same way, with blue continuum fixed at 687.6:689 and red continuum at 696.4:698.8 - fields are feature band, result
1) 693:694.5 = -0.019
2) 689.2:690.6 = -0.001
